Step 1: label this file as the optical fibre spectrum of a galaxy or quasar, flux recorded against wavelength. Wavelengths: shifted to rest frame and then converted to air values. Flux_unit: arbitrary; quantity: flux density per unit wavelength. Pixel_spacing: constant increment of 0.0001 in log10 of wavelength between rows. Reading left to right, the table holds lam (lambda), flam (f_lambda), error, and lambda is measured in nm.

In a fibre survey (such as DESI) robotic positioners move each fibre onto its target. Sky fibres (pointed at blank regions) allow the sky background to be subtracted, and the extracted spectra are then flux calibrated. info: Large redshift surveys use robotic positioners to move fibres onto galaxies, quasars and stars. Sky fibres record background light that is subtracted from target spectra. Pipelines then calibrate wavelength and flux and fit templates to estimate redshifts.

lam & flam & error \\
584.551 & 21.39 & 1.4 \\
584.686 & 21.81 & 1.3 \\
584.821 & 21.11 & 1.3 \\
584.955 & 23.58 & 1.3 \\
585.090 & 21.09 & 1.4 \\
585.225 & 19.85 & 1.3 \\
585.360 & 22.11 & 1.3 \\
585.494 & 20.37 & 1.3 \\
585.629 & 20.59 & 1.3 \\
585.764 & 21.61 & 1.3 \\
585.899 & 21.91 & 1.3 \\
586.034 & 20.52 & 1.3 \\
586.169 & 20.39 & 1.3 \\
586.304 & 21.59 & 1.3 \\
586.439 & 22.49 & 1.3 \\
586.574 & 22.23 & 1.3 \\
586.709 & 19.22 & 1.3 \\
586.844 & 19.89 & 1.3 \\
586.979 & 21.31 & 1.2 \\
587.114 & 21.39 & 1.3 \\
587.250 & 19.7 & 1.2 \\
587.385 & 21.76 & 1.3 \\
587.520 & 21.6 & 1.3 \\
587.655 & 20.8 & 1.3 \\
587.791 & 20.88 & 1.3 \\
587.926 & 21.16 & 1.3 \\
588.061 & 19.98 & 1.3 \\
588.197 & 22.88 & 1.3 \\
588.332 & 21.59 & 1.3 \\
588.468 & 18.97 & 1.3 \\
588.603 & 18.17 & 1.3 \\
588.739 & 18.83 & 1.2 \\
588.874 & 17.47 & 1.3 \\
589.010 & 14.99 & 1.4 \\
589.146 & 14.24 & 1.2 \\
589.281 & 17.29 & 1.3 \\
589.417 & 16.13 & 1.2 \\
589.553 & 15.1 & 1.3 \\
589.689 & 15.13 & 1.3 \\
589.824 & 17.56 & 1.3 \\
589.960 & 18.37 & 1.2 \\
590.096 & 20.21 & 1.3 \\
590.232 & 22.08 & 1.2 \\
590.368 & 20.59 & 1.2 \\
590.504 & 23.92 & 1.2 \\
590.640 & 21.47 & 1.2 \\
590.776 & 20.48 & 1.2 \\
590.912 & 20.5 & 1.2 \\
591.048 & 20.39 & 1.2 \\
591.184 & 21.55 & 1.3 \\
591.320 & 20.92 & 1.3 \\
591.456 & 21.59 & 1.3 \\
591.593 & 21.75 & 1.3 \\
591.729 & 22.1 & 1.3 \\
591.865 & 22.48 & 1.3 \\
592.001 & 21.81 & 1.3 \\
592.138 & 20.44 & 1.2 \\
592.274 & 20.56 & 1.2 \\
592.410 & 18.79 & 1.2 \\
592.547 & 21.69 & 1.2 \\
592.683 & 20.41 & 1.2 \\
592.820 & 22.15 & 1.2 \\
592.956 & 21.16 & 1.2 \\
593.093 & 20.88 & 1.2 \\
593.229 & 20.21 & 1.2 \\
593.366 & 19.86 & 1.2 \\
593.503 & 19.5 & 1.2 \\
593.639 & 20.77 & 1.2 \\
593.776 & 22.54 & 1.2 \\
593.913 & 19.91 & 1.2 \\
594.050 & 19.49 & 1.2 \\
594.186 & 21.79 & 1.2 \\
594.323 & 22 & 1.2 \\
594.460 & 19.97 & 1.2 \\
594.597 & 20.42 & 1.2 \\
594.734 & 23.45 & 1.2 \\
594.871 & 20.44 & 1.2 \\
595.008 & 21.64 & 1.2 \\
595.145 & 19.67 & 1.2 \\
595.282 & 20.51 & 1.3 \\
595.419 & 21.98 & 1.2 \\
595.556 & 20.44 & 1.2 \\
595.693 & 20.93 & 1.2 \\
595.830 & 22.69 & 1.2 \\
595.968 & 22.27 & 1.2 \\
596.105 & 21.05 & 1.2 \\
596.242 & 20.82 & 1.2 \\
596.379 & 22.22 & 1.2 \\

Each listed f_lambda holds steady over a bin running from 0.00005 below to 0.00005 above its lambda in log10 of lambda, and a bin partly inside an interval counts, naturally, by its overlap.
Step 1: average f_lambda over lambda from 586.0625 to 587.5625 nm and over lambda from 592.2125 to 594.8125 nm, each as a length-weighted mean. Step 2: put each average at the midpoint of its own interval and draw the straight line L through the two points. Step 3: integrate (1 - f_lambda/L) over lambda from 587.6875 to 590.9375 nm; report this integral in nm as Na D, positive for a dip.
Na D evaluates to 0.29 nm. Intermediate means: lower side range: 21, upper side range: 20.8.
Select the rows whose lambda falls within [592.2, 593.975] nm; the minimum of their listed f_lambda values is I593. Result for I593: 18.79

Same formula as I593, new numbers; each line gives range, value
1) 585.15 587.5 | 19.22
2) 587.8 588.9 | 17.47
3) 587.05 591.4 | 14.24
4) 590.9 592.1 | 20.39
